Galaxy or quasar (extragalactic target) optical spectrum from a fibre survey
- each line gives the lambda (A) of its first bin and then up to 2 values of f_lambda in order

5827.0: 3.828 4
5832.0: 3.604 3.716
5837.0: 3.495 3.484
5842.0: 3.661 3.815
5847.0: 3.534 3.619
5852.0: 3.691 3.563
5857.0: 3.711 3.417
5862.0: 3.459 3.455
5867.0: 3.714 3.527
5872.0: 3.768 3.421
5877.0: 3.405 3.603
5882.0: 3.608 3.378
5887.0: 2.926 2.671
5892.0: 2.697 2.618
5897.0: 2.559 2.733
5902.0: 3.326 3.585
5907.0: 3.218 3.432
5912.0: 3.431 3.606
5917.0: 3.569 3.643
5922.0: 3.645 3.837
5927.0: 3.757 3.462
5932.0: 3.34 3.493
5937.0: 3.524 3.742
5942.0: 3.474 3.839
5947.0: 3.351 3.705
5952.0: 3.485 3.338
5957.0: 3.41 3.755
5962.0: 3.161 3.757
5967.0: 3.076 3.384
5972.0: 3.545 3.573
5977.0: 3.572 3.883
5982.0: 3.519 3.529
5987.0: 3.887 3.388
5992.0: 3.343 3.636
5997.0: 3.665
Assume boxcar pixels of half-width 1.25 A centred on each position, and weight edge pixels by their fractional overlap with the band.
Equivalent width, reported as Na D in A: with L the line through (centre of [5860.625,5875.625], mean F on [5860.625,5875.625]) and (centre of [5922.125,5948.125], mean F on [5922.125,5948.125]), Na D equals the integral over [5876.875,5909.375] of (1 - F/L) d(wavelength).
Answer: 4.23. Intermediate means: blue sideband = 3.56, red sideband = 3.59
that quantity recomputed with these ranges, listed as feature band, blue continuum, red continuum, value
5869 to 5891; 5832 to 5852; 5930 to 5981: 1.4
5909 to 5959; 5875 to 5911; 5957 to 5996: -3.5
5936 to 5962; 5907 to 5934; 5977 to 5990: 0.4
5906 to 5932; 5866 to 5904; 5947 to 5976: -1.8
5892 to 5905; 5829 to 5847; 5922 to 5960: 2.5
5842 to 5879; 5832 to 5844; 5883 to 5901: -3.5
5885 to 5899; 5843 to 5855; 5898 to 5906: 2.3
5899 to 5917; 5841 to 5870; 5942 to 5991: 1.0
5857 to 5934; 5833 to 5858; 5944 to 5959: 4.5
